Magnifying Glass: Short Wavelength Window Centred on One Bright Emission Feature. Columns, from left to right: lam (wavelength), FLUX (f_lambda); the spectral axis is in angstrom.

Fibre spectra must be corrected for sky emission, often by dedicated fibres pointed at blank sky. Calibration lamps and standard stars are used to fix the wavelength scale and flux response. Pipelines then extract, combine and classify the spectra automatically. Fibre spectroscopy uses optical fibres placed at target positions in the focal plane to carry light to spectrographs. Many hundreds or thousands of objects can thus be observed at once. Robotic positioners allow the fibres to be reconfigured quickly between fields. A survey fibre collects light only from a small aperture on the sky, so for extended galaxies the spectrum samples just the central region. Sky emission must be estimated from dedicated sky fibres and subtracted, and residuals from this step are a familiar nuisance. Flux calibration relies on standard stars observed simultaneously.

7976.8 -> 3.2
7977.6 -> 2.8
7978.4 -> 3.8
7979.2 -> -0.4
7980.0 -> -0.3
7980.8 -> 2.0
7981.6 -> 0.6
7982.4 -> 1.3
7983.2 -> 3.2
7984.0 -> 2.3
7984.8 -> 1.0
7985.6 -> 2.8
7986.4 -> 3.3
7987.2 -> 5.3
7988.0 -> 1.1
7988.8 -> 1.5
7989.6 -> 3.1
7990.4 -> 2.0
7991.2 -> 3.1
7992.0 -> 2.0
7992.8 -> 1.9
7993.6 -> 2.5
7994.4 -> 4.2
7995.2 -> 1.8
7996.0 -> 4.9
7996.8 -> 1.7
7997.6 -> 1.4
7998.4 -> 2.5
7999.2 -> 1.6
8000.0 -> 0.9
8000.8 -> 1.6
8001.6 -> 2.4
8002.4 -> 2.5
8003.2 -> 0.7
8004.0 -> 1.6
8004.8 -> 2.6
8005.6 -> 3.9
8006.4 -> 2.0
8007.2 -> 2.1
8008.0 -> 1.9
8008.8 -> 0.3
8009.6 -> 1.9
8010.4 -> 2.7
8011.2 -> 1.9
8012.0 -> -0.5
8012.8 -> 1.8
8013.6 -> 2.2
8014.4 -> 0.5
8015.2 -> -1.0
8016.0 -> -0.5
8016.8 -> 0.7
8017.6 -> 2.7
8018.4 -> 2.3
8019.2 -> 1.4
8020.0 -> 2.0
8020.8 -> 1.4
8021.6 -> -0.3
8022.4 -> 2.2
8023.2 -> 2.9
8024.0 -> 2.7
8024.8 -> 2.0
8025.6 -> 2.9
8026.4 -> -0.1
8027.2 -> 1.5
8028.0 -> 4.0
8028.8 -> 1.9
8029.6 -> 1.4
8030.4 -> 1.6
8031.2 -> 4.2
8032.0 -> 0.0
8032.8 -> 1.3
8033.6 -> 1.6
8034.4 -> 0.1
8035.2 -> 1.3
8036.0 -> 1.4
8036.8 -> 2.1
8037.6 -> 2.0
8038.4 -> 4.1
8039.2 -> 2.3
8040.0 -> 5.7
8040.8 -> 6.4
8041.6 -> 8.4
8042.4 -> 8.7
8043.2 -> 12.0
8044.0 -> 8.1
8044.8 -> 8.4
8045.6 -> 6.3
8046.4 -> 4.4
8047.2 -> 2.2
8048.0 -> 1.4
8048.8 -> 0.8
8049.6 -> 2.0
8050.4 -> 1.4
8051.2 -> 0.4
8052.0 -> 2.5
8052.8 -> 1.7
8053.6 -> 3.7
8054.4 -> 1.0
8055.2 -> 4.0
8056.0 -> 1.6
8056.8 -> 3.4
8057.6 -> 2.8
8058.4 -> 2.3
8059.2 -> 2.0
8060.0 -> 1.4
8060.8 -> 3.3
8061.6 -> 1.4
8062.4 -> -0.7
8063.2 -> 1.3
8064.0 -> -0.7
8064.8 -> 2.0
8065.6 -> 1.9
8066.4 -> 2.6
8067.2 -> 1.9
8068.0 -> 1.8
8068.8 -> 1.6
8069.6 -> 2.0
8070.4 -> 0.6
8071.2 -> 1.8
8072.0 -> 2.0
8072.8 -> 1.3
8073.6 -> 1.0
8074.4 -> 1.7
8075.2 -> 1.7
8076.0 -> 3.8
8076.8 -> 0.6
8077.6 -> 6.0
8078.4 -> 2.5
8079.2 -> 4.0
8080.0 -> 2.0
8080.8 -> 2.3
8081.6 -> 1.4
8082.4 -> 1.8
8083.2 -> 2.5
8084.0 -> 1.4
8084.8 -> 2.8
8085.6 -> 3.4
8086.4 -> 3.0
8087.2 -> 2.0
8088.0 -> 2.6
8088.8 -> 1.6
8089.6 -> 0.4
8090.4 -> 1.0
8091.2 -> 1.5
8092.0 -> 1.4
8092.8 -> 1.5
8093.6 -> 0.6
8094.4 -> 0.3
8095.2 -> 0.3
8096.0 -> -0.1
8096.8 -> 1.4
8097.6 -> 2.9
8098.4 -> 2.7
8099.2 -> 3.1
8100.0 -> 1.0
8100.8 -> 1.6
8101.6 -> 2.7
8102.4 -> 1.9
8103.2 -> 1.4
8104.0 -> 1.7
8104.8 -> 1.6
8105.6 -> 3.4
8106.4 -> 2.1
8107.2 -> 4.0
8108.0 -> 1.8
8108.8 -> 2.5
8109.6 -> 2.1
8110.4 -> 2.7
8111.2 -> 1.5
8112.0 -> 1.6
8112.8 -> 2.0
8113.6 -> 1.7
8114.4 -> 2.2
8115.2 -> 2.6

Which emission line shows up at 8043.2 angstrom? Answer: H-gamma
